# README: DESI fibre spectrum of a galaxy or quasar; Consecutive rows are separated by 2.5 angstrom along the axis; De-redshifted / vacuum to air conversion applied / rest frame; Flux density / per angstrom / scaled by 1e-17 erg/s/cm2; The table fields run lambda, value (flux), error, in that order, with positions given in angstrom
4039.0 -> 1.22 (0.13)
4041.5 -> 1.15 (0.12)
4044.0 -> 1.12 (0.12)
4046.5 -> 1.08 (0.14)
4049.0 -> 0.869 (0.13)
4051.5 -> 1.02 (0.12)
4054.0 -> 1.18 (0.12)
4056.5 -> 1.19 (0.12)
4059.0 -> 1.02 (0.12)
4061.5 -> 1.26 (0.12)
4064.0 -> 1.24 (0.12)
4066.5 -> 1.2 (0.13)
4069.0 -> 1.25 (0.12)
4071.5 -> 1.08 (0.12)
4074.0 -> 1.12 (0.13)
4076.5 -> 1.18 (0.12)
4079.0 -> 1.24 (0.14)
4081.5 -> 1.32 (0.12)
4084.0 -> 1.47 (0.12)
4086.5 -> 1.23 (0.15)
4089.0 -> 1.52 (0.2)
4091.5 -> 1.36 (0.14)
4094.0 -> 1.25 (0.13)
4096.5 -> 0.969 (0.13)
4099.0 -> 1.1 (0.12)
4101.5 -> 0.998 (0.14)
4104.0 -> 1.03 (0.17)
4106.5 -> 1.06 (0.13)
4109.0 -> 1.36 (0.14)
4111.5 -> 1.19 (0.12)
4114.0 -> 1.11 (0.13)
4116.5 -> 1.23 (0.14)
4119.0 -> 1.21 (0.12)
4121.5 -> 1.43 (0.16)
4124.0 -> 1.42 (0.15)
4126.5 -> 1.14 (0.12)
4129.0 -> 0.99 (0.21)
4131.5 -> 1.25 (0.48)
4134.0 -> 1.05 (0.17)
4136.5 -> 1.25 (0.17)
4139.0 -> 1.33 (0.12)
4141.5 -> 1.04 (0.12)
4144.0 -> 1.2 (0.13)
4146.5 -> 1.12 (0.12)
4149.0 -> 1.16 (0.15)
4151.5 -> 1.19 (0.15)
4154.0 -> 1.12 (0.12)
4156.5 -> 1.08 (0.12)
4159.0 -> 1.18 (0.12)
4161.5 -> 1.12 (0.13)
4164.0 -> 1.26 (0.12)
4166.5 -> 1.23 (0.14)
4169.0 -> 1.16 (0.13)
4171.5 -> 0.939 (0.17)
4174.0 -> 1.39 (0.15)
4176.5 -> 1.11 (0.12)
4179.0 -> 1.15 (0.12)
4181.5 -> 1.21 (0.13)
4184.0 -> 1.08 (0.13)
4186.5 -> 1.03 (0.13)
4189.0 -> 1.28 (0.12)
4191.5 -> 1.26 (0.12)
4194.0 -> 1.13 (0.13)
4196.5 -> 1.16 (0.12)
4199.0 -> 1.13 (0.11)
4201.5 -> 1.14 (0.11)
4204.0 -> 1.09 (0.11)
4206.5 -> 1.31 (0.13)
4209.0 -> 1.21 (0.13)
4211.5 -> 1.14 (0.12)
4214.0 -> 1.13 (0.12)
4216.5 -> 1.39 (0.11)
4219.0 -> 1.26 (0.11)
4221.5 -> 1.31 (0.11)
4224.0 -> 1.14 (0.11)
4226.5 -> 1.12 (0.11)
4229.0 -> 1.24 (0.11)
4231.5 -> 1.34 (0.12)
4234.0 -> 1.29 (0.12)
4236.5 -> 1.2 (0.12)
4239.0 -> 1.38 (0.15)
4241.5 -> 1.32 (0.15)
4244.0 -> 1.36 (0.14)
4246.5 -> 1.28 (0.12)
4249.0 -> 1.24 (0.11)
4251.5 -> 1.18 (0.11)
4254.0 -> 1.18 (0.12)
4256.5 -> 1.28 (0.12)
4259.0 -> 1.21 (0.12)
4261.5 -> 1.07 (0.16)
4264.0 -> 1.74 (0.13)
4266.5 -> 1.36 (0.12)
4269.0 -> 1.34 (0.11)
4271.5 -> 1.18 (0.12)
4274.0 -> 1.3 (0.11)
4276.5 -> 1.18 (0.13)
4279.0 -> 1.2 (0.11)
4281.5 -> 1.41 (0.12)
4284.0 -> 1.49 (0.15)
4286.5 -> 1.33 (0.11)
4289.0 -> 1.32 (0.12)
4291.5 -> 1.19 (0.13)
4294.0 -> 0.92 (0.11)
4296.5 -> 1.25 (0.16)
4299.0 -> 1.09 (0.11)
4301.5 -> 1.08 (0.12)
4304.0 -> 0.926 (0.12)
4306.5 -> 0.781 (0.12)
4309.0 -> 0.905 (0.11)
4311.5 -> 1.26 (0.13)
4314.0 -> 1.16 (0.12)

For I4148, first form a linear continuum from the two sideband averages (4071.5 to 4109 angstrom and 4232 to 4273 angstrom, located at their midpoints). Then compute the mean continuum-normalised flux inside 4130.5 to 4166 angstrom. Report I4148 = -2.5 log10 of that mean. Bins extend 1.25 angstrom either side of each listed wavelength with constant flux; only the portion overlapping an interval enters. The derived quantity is 0.06 mag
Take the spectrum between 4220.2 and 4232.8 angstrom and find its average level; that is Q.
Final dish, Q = 1.23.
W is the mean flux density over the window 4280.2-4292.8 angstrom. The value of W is 1.35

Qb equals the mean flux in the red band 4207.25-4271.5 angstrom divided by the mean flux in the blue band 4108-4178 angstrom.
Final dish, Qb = 1.07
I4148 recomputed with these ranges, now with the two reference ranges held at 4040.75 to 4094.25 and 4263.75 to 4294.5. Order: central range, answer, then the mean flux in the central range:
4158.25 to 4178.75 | 0.07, 1.17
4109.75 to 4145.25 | 0.02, 1.21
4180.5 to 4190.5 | 0.09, 1.15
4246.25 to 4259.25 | 0.05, 1.23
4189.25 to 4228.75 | 0.06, 1.2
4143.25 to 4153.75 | 0.07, 1.16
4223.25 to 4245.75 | 0.01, 1.27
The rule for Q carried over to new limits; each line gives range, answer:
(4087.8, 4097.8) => 1.27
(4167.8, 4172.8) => 1.05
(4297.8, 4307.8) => 0.968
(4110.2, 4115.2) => 1.15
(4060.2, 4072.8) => 1.2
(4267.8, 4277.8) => 1.25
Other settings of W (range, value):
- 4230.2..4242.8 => 1.31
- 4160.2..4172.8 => 1.14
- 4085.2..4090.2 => 1.37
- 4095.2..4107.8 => 1.03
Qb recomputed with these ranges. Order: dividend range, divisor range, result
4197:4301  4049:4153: 1.05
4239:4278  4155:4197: 1.10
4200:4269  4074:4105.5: 1.03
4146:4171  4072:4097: 0.91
